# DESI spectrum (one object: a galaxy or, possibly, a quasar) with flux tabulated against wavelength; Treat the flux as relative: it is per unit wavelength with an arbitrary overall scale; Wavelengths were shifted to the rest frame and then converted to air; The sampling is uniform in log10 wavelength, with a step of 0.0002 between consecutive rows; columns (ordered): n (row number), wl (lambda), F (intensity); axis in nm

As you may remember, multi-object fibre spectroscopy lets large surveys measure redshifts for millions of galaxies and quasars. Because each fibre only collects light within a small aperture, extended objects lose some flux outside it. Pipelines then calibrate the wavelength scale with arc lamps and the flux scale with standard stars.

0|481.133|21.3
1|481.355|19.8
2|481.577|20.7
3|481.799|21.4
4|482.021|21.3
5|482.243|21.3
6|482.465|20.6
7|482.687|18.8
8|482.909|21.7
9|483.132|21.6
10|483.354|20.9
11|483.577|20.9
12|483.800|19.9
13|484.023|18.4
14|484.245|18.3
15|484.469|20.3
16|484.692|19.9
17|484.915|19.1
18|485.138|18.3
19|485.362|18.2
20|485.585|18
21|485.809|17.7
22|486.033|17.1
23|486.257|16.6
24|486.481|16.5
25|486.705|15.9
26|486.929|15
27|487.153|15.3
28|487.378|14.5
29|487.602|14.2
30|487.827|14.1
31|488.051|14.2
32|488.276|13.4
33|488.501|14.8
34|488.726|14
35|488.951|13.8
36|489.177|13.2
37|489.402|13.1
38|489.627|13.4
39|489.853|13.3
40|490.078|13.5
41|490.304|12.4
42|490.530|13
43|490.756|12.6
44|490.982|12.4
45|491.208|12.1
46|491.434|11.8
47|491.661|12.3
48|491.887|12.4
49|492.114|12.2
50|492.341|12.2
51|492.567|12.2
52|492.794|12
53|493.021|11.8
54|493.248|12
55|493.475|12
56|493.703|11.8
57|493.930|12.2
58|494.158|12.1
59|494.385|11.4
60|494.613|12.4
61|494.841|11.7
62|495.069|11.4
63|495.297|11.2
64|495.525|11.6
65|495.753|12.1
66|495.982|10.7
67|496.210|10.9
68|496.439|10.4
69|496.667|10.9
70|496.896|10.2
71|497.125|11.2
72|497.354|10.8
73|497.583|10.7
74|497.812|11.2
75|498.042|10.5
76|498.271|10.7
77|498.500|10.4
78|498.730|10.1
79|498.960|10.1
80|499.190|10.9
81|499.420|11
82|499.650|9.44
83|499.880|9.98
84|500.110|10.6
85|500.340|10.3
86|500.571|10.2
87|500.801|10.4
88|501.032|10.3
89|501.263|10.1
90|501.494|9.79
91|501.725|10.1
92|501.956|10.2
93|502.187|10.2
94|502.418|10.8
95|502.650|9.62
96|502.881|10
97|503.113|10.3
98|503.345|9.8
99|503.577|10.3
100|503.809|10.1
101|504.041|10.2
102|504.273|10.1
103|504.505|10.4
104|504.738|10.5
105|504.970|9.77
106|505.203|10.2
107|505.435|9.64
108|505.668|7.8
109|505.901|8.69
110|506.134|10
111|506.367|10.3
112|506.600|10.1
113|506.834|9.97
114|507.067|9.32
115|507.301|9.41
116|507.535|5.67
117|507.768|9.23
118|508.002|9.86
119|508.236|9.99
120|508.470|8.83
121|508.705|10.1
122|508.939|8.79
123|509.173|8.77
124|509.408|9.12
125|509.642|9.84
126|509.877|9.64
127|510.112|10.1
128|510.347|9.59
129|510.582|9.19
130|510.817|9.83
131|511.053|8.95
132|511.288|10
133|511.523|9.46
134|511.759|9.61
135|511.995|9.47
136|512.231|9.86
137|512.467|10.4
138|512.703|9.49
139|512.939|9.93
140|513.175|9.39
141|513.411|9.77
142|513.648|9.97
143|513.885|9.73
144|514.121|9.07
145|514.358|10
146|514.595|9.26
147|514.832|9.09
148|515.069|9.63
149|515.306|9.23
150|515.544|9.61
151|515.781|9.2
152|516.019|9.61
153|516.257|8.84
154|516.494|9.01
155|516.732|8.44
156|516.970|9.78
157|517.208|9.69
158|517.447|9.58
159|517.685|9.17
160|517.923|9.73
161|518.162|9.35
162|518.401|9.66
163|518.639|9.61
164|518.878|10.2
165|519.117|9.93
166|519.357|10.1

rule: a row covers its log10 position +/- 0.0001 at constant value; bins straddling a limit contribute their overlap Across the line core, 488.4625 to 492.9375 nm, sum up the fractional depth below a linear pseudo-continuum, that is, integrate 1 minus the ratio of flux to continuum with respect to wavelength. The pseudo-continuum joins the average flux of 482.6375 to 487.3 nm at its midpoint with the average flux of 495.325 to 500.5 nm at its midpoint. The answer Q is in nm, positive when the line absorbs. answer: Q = 0.66 nm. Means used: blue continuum 18.5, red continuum 10.7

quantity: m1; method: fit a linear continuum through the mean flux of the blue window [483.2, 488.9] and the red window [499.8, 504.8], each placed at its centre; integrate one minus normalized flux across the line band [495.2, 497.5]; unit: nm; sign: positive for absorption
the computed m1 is 0.31 nm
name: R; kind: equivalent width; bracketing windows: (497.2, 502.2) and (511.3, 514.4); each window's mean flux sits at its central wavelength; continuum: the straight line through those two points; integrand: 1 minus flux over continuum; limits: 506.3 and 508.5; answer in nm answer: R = 0.159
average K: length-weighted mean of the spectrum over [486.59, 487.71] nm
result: 15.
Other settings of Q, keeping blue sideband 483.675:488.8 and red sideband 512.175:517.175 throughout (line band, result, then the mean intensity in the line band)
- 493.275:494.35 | 0.20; 12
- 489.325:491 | 0.29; 13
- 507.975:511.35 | 0.40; 9.49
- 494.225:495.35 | 0.22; 11.7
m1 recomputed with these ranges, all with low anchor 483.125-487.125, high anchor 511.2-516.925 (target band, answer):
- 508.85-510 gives 0.18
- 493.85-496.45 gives 0.64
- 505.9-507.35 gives 0.25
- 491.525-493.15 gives 0.40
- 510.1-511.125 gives 0.10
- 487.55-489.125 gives 0.30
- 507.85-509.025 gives 0.18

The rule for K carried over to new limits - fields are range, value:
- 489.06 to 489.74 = 13.2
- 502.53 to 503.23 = 9.97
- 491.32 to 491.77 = 12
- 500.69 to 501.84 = 10.1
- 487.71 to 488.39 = 13.9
